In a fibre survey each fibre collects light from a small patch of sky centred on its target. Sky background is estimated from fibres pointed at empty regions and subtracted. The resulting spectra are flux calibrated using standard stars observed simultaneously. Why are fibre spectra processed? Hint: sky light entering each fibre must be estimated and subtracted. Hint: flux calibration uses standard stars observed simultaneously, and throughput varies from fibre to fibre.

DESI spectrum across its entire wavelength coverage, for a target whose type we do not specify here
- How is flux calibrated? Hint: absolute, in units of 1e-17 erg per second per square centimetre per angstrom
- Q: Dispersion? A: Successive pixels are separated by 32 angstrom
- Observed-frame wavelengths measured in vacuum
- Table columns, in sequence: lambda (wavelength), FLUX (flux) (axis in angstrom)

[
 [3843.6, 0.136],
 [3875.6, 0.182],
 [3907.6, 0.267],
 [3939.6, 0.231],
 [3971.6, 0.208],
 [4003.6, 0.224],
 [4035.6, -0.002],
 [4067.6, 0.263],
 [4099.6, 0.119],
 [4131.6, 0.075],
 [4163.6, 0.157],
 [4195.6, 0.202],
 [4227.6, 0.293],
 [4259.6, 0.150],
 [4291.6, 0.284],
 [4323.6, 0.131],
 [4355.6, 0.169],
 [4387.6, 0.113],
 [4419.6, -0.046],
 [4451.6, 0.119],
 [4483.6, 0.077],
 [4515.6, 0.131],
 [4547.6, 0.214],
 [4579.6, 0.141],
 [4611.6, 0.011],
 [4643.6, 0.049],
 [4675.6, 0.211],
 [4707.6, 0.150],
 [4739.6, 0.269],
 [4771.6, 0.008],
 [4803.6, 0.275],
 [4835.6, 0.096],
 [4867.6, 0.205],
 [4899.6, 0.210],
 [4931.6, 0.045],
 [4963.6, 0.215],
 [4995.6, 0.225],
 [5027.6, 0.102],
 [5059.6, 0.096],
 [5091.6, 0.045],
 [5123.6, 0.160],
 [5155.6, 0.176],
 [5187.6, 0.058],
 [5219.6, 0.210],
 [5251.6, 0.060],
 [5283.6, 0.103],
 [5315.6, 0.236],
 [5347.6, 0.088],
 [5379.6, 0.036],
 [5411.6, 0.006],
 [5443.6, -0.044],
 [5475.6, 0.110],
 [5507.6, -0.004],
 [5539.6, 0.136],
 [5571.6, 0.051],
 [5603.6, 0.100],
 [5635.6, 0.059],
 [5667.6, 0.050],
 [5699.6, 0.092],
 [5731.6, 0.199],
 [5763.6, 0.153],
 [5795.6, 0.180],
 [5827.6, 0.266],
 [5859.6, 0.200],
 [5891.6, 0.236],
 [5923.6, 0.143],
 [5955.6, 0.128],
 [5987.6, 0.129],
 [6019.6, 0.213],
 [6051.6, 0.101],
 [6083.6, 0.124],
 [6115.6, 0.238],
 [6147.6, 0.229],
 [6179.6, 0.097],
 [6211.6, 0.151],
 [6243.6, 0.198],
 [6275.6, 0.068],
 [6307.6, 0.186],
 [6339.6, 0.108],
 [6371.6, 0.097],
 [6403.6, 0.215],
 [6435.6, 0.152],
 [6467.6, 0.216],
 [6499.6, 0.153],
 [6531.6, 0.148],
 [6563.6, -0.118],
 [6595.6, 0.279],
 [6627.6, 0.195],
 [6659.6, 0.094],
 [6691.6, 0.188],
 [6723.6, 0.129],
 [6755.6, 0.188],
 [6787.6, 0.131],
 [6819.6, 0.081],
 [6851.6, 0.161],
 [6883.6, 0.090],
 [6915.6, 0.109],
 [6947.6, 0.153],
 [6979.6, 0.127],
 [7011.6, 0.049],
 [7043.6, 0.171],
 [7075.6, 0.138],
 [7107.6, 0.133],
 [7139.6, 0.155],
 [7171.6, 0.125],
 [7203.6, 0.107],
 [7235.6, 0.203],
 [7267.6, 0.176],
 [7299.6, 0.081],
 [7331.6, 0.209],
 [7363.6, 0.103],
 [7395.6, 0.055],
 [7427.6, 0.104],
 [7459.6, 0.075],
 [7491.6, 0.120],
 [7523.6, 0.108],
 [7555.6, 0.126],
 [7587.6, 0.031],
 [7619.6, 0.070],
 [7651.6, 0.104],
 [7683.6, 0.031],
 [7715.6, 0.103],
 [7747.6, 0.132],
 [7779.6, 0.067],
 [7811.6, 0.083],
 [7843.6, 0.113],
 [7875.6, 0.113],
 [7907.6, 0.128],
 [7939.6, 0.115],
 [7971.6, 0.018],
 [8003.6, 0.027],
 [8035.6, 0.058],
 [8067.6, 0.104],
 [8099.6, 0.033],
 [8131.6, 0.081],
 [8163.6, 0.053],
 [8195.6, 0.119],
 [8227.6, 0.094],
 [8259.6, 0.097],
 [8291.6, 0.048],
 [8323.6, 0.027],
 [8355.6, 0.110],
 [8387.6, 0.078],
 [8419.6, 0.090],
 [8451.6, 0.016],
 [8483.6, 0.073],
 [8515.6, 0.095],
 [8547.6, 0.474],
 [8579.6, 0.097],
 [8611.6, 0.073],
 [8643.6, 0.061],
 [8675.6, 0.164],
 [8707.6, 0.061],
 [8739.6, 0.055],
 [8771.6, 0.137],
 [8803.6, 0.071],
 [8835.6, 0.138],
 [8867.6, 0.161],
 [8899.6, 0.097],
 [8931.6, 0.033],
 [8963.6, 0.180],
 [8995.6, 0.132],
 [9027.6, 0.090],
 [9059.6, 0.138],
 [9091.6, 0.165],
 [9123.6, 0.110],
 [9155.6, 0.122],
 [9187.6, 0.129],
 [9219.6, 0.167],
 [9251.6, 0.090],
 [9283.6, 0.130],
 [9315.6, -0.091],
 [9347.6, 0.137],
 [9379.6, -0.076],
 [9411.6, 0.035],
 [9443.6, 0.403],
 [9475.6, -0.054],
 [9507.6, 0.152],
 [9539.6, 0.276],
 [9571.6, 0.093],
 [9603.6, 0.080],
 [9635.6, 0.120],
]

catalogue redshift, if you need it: 1.295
